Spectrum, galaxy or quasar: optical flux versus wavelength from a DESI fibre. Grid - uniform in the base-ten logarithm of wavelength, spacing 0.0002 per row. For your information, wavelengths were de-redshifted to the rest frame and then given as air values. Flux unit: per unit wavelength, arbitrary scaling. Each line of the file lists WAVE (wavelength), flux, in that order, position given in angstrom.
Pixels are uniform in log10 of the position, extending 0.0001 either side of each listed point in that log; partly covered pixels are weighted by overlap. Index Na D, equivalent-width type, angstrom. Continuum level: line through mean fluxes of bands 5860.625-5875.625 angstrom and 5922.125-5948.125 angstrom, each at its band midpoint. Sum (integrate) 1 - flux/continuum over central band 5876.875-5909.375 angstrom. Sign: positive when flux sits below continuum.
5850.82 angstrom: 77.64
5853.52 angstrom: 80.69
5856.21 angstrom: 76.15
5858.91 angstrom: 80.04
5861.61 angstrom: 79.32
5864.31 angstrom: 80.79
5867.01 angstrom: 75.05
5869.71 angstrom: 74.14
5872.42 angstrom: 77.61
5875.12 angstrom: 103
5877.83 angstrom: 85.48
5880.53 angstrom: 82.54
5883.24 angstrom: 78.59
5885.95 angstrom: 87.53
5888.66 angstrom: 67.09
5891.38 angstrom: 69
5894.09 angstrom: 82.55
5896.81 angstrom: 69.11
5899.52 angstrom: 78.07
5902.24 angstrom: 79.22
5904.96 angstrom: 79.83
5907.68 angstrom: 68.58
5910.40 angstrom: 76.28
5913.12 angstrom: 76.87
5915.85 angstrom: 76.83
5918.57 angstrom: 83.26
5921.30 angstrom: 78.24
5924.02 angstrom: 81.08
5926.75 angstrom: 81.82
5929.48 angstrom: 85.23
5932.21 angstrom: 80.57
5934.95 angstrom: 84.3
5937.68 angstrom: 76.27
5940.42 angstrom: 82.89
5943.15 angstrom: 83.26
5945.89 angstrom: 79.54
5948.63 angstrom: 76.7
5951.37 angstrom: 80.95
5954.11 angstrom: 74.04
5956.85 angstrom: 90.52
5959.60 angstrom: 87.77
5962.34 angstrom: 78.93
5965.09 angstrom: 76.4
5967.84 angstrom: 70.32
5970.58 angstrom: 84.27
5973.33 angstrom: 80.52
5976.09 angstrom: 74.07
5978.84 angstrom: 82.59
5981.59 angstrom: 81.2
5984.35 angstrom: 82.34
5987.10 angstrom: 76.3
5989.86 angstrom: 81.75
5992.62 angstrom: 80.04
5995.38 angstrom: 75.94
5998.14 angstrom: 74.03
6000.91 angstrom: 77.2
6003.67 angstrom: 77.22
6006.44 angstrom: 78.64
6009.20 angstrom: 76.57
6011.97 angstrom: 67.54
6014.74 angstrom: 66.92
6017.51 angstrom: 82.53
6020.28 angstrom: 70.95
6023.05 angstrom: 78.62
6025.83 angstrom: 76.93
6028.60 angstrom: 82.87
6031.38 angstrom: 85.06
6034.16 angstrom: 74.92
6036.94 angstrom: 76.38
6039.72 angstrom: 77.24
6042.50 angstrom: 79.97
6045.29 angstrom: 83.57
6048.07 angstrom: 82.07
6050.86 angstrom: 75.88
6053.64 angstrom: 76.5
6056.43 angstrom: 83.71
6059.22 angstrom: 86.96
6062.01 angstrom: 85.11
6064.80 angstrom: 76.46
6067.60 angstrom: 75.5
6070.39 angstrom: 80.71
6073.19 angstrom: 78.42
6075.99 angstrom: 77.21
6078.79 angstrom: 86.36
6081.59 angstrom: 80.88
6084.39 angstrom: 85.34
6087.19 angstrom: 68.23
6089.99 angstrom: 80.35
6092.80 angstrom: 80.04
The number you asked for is 1.48 angstrom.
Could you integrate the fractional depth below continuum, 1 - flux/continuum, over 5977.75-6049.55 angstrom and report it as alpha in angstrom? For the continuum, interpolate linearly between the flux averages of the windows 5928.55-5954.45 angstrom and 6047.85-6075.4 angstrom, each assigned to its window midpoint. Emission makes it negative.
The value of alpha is 1.9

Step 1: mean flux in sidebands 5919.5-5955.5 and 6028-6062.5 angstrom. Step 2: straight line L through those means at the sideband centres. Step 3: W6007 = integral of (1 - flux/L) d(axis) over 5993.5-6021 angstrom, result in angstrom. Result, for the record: 1.9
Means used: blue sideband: 80.4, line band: 74.9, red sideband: 80.6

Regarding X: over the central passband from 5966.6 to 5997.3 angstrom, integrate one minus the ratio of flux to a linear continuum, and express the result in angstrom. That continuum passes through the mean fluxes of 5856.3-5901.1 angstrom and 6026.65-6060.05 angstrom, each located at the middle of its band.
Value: 0.4 angstrom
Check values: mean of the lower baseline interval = 79.3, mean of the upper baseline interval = 80.3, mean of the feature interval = 79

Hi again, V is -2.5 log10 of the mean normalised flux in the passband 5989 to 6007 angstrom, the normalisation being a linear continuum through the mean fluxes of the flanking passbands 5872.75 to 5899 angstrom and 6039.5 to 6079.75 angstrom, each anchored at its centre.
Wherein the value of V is 0.04 mag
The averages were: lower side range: 80.4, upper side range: 80.4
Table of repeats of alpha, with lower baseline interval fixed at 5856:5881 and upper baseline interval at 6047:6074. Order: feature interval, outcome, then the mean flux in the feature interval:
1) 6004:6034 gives 1.43 angstrom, 76.6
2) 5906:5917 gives 0.88 angstrom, 74.7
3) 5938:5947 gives -0.03 angstrom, 81.3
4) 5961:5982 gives 0.63 angstrom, 78.4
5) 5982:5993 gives 0.07 angstrom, 80.2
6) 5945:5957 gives 0.24 angstrom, 79.4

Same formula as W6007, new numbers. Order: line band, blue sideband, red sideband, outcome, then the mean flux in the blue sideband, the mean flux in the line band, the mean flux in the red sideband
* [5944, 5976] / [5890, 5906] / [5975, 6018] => -1.27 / 76.2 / 79.8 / 77.1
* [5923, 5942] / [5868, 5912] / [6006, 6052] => -0.85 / 78.6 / 81.8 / 77.4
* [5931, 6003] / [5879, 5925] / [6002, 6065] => -1.68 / 77.3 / 79.7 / 78.4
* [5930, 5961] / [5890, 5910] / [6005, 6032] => -2.43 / 75.2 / 81.6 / 76.4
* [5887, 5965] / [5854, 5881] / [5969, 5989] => 1.77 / 81.4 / 78.9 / 80.1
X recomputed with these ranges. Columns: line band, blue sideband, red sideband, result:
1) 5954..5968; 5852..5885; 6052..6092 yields 0.0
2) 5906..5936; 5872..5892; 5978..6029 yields 0.4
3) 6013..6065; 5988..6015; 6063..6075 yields -1.3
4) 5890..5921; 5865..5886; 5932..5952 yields 2.0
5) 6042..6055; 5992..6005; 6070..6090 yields -0.2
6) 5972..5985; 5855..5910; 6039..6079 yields -0.1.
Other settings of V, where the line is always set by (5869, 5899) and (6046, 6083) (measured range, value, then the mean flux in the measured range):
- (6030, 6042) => 0.03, 78.5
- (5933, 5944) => -0.02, 81.5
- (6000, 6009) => 0.04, 77.6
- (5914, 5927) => 0.00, 80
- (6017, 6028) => 0.04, 77.3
